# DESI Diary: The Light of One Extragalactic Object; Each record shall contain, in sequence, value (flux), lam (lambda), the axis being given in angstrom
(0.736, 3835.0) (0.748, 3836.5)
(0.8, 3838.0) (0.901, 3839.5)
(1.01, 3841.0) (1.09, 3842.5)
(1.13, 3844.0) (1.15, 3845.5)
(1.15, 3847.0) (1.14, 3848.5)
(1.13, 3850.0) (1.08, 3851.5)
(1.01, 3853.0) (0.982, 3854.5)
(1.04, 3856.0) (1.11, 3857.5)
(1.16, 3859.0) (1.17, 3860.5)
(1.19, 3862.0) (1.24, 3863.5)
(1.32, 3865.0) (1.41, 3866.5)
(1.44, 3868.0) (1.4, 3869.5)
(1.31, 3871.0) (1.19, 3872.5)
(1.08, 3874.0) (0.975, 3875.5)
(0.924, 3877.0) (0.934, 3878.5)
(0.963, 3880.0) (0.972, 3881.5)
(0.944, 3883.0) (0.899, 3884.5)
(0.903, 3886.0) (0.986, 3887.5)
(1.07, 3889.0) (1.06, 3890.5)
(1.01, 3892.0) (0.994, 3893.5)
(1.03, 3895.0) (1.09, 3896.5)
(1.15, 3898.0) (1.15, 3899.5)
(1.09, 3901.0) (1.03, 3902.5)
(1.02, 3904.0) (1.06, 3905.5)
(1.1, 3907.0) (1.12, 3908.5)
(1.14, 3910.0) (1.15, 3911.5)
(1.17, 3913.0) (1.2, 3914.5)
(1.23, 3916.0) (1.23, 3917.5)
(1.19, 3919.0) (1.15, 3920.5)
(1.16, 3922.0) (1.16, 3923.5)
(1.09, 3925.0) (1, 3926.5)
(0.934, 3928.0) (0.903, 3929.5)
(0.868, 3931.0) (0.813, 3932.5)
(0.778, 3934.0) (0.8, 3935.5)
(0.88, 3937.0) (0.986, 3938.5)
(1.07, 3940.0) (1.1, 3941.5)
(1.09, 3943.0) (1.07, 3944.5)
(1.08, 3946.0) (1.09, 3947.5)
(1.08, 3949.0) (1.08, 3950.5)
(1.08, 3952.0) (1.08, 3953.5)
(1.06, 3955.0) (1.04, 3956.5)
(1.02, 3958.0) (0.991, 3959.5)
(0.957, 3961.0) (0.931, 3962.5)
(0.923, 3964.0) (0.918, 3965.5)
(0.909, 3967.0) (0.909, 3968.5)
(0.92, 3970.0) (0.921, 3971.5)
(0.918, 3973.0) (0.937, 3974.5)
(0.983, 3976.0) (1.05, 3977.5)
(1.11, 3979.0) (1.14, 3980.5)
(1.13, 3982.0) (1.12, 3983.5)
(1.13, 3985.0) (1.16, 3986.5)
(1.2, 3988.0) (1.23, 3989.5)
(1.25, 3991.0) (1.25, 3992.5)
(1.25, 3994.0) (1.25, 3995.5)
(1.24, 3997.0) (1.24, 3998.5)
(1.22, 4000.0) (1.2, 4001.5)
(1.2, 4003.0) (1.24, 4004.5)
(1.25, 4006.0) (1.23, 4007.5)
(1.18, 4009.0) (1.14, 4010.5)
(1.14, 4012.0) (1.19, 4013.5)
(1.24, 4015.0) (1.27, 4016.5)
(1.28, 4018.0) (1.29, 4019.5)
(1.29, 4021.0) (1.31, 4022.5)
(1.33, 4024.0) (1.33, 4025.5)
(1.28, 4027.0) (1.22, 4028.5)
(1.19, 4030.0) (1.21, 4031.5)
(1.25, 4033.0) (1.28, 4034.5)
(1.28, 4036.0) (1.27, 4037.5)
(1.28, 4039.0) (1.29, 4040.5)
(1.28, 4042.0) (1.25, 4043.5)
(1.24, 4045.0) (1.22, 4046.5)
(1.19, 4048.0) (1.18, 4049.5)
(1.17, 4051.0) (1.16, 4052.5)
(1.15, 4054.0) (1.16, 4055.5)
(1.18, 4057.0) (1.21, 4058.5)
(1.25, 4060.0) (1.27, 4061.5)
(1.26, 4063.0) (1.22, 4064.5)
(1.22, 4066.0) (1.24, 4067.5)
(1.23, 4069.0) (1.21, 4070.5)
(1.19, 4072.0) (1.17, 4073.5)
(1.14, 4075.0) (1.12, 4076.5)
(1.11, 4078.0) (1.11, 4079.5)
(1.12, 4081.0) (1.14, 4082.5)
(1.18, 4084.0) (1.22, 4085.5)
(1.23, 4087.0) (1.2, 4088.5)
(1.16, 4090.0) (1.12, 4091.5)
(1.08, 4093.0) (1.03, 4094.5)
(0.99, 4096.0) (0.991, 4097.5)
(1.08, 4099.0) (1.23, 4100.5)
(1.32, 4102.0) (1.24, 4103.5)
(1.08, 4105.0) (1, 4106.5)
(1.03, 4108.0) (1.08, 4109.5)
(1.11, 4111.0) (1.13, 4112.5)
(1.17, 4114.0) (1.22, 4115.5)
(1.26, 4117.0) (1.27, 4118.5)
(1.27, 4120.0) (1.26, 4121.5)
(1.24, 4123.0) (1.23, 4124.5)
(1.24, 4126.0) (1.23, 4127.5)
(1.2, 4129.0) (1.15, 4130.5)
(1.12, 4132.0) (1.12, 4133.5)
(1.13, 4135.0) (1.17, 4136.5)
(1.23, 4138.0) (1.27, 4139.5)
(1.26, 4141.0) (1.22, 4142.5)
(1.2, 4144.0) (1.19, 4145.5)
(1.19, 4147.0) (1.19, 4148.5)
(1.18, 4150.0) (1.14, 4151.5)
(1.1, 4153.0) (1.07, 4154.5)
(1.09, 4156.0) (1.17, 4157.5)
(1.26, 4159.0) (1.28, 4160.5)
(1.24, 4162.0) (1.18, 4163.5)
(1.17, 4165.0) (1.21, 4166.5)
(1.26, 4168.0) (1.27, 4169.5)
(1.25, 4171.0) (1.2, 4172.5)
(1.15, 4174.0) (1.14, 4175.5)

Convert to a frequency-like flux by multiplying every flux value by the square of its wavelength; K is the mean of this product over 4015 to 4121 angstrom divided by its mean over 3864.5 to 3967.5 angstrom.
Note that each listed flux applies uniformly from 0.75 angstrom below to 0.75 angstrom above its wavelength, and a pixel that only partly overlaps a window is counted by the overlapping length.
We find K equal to 1.2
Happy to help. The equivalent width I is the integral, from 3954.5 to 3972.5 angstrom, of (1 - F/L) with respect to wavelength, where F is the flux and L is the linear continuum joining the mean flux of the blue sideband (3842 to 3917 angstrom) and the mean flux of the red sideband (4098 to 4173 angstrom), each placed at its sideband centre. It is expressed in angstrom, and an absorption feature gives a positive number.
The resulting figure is 2.8 angstrom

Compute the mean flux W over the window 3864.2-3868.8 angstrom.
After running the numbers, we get 1.39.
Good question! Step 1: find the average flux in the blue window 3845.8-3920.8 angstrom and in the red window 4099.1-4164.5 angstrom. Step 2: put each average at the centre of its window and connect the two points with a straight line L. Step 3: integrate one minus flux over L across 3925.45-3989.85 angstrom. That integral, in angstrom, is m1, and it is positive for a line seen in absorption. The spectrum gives 7.1 angstrom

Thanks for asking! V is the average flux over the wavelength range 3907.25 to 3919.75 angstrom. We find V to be 1.18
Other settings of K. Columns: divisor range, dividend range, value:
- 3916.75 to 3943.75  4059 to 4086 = 1.26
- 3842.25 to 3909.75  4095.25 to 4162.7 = 1.21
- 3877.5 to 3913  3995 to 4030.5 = 1.27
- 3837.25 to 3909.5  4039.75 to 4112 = 1.19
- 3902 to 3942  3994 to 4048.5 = 1.25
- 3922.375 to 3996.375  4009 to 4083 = 1.23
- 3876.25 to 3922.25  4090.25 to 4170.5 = 1.23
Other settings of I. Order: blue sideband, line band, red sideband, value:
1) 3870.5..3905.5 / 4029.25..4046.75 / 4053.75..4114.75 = -2.0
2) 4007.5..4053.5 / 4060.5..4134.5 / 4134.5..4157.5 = 2.1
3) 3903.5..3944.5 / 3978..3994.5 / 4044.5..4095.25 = -1.0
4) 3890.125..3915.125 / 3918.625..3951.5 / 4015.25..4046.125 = 3.5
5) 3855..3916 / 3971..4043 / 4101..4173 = -3.5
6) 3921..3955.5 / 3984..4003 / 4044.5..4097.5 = -2.4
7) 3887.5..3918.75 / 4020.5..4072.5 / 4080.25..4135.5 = -4.3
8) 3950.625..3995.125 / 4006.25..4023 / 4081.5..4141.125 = -2.2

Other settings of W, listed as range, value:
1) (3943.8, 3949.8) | 1.08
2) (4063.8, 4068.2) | 1.23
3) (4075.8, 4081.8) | 1.12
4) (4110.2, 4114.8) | 1.14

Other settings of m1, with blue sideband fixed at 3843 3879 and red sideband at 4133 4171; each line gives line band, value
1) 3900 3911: 0.7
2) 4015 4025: -1.0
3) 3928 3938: 2.7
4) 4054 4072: -0.6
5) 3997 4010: -0.5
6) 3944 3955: 0.8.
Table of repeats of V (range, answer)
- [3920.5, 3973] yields 0.992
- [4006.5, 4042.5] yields 1.25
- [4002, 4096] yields 1.21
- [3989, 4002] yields 1.24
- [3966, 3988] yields 1.03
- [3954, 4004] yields 1.08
